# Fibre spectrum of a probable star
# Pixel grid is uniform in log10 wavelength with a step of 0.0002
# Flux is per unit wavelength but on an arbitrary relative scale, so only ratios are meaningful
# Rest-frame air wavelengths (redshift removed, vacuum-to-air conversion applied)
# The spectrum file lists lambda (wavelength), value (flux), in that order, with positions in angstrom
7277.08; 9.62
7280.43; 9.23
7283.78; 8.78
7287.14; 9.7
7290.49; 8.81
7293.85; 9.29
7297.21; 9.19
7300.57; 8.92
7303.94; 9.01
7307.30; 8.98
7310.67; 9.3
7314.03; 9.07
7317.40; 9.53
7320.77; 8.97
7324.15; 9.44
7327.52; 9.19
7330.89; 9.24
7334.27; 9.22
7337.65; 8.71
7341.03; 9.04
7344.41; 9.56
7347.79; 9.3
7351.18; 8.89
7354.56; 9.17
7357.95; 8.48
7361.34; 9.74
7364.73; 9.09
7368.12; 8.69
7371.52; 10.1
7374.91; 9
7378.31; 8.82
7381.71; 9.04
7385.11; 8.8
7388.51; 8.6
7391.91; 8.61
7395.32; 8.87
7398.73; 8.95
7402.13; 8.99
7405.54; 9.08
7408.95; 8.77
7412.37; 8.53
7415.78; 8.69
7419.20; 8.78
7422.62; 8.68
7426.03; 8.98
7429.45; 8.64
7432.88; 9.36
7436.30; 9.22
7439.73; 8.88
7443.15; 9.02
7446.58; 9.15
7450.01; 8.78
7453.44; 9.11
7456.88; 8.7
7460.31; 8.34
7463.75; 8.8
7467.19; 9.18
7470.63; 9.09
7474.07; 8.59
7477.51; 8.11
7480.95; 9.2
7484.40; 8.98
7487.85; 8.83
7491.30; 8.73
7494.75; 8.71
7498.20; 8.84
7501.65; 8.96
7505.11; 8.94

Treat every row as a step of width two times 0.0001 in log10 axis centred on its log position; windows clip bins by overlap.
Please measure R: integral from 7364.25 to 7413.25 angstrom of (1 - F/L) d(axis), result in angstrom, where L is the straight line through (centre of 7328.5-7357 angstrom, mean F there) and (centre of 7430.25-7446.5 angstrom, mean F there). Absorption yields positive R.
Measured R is 1.0 angstrom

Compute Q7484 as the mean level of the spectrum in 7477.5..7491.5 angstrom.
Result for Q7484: 8.85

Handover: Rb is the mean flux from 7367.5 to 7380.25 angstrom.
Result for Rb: 9.19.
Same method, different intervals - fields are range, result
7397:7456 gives 8.91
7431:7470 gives 8.96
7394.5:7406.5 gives 8.98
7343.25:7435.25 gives 8.97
